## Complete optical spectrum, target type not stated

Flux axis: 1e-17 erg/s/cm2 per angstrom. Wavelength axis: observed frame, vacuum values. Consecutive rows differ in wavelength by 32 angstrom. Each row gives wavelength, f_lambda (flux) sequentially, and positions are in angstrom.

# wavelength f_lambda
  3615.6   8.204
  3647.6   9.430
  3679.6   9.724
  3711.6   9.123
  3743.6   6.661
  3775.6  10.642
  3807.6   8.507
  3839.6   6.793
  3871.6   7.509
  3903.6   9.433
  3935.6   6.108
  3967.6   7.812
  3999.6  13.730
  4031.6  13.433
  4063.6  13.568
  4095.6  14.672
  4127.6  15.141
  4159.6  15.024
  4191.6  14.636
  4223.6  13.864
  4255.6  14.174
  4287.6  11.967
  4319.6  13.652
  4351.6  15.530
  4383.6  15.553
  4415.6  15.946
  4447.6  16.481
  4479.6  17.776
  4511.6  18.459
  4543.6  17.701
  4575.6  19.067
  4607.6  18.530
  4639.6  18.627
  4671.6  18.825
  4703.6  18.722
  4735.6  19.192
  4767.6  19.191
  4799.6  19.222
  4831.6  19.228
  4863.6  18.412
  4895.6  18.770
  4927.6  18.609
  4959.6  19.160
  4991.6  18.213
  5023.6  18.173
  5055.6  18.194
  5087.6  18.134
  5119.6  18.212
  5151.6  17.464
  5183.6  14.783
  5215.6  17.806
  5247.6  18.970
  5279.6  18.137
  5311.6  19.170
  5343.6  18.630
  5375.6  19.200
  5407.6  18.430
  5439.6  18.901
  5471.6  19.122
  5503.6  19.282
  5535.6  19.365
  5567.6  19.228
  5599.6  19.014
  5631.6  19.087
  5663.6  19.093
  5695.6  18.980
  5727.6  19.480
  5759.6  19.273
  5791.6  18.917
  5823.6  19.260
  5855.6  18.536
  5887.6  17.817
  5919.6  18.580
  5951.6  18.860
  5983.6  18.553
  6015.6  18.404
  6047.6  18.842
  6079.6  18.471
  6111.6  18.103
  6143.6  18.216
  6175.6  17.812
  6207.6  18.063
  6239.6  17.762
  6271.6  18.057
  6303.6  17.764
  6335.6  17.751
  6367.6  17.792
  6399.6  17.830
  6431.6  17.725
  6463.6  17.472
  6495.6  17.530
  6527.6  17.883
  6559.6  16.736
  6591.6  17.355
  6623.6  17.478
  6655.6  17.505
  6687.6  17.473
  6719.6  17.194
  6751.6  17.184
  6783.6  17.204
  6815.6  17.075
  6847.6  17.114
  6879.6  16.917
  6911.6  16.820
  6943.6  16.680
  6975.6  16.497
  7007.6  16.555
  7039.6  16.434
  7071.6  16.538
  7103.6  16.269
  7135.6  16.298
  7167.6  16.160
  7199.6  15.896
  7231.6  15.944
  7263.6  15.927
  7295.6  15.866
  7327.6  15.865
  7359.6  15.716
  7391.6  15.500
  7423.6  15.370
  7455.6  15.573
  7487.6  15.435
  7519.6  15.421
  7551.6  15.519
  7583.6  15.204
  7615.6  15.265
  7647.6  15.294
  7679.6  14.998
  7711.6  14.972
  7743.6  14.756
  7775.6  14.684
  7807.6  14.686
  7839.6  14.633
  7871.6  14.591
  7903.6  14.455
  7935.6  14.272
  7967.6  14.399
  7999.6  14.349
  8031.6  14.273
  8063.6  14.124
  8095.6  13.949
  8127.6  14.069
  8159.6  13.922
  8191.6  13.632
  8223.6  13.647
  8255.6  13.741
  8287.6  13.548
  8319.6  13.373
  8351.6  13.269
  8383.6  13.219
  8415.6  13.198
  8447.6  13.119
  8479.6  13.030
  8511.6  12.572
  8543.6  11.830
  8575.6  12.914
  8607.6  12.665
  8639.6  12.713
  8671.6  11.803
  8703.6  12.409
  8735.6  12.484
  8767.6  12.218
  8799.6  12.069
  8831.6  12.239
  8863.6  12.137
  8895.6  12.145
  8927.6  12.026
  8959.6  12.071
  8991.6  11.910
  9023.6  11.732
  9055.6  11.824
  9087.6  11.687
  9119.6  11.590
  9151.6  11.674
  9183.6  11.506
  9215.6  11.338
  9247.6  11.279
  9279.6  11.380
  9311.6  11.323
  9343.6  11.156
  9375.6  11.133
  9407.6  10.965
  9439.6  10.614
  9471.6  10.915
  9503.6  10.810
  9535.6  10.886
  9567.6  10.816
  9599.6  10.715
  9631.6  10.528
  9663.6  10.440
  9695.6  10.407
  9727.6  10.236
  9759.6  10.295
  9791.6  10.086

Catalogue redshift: 0.000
